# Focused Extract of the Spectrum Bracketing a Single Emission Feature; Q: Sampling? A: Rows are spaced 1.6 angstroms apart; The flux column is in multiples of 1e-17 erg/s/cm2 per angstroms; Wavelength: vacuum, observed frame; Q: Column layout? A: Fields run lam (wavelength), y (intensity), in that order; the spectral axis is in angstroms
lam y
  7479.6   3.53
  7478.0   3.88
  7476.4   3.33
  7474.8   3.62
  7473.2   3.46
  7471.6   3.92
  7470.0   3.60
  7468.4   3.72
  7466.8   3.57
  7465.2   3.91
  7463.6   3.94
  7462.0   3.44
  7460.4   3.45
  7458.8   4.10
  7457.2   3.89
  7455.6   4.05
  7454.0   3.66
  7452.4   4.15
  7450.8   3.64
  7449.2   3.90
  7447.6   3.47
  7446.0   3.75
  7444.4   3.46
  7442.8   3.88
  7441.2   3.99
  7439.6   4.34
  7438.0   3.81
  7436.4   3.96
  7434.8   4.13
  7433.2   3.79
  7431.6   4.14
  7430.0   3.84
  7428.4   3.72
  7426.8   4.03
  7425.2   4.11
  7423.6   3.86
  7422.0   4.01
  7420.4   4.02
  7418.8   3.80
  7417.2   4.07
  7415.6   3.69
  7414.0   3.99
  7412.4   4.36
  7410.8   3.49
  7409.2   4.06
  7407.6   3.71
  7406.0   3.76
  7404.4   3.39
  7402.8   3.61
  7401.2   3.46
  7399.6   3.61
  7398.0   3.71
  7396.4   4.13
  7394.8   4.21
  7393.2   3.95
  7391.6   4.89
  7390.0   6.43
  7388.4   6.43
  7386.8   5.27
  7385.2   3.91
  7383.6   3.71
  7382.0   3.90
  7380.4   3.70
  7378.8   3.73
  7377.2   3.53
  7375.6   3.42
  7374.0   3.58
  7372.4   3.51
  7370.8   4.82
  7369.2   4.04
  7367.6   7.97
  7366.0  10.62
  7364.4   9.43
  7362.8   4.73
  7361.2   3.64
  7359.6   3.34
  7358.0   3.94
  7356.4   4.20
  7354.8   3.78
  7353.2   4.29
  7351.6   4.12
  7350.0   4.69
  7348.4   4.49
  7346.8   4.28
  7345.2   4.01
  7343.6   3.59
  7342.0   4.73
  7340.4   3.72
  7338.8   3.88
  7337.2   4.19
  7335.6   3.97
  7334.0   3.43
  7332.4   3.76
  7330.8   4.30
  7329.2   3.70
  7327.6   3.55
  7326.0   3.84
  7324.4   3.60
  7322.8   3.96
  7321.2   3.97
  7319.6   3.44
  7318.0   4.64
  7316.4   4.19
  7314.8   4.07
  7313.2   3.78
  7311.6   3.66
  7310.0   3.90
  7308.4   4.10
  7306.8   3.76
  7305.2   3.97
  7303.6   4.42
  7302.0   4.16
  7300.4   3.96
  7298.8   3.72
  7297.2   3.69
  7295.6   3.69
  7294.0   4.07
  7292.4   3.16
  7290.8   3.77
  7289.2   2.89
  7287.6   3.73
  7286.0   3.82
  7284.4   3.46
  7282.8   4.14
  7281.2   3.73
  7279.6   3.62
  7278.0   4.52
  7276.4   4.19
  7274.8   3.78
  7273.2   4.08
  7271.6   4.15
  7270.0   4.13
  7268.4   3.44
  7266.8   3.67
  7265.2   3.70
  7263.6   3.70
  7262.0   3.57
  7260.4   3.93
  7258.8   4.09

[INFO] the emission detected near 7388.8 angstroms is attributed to [N II]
